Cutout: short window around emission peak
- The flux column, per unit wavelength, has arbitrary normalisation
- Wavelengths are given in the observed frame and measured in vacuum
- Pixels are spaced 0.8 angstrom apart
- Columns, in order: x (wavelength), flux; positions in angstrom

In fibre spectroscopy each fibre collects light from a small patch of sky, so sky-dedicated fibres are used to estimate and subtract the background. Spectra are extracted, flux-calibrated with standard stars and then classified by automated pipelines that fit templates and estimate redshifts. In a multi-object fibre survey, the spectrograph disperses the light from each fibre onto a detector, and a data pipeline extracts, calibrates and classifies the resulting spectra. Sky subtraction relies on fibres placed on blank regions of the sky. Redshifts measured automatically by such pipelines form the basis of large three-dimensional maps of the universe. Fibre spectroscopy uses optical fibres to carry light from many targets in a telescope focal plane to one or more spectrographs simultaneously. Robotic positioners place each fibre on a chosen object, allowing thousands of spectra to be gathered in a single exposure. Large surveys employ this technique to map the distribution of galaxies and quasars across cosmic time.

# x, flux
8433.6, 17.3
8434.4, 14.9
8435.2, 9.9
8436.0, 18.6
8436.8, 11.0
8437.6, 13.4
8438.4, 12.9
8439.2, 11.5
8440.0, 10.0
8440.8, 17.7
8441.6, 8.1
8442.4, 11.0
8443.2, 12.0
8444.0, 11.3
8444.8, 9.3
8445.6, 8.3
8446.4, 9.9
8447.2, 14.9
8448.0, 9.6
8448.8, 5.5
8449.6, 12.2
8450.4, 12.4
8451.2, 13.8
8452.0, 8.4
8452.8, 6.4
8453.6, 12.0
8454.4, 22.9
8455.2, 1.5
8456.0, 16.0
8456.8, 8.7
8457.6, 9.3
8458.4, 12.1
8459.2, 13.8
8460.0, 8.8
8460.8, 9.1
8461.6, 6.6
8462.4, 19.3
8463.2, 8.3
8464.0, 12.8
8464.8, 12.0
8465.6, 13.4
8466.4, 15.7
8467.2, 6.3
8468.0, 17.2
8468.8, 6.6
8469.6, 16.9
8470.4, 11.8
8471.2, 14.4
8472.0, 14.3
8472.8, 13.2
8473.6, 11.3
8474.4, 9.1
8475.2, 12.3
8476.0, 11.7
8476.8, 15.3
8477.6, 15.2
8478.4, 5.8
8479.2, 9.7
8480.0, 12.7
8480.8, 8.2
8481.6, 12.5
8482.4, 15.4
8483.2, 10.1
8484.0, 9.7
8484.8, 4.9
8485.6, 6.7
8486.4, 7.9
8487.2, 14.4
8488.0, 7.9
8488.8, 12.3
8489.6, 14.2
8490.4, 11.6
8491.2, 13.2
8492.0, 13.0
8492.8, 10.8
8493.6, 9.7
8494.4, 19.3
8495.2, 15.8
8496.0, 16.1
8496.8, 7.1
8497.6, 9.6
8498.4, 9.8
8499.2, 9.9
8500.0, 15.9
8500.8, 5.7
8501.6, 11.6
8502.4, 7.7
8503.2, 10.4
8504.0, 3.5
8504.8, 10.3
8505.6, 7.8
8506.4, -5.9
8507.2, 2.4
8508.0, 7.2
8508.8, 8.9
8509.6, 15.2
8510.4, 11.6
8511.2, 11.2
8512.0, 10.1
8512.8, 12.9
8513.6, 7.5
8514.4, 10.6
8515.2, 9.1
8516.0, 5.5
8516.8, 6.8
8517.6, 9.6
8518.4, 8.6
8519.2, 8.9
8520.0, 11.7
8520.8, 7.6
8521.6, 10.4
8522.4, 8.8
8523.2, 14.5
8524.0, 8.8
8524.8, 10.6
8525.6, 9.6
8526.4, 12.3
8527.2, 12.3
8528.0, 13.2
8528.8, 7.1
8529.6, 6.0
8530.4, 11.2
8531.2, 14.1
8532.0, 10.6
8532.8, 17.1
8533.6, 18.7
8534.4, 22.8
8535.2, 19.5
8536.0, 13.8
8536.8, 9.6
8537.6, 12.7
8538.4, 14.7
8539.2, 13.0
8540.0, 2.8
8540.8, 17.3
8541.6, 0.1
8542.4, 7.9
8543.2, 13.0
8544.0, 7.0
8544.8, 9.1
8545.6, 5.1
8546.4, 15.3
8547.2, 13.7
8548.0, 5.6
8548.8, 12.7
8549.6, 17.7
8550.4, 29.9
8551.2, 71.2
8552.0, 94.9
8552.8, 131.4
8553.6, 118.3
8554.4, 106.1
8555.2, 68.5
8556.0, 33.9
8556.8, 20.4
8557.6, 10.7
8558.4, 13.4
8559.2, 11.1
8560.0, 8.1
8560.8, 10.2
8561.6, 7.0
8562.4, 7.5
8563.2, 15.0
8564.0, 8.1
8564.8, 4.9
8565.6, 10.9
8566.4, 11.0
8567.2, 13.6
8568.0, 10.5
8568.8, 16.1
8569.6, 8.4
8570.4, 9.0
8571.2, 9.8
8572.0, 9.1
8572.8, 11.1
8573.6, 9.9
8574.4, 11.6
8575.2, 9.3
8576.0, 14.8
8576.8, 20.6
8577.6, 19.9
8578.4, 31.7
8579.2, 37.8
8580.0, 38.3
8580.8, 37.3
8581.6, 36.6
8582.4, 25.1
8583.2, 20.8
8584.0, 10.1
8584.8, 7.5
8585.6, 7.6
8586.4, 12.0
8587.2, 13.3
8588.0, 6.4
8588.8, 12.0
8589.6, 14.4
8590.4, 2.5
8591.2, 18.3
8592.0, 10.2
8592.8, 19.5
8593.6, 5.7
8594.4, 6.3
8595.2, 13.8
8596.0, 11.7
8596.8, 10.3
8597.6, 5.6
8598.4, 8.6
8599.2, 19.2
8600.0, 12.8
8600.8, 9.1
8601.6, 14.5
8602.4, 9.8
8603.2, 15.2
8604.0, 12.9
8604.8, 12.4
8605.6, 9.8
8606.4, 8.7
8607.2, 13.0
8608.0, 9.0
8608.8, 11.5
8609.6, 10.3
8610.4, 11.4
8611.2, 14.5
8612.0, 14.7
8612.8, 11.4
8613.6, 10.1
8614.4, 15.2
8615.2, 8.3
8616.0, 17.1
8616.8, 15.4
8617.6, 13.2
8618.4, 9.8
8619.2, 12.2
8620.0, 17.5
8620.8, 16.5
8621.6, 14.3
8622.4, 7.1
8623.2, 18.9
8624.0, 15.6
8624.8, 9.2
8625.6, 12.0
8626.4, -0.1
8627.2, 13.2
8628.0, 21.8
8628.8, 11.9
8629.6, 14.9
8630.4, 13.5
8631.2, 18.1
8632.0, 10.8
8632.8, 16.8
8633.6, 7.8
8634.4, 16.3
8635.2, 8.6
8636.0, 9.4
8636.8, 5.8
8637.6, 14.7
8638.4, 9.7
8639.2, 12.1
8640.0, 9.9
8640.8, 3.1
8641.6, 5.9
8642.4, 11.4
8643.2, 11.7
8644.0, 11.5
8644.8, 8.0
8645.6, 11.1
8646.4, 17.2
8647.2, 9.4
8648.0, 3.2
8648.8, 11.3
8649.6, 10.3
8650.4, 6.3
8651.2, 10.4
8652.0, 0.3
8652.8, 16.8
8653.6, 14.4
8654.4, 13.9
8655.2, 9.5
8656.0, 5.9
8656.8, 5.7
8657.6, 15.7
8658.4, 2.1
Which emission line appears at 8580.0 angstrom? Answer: [N II]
